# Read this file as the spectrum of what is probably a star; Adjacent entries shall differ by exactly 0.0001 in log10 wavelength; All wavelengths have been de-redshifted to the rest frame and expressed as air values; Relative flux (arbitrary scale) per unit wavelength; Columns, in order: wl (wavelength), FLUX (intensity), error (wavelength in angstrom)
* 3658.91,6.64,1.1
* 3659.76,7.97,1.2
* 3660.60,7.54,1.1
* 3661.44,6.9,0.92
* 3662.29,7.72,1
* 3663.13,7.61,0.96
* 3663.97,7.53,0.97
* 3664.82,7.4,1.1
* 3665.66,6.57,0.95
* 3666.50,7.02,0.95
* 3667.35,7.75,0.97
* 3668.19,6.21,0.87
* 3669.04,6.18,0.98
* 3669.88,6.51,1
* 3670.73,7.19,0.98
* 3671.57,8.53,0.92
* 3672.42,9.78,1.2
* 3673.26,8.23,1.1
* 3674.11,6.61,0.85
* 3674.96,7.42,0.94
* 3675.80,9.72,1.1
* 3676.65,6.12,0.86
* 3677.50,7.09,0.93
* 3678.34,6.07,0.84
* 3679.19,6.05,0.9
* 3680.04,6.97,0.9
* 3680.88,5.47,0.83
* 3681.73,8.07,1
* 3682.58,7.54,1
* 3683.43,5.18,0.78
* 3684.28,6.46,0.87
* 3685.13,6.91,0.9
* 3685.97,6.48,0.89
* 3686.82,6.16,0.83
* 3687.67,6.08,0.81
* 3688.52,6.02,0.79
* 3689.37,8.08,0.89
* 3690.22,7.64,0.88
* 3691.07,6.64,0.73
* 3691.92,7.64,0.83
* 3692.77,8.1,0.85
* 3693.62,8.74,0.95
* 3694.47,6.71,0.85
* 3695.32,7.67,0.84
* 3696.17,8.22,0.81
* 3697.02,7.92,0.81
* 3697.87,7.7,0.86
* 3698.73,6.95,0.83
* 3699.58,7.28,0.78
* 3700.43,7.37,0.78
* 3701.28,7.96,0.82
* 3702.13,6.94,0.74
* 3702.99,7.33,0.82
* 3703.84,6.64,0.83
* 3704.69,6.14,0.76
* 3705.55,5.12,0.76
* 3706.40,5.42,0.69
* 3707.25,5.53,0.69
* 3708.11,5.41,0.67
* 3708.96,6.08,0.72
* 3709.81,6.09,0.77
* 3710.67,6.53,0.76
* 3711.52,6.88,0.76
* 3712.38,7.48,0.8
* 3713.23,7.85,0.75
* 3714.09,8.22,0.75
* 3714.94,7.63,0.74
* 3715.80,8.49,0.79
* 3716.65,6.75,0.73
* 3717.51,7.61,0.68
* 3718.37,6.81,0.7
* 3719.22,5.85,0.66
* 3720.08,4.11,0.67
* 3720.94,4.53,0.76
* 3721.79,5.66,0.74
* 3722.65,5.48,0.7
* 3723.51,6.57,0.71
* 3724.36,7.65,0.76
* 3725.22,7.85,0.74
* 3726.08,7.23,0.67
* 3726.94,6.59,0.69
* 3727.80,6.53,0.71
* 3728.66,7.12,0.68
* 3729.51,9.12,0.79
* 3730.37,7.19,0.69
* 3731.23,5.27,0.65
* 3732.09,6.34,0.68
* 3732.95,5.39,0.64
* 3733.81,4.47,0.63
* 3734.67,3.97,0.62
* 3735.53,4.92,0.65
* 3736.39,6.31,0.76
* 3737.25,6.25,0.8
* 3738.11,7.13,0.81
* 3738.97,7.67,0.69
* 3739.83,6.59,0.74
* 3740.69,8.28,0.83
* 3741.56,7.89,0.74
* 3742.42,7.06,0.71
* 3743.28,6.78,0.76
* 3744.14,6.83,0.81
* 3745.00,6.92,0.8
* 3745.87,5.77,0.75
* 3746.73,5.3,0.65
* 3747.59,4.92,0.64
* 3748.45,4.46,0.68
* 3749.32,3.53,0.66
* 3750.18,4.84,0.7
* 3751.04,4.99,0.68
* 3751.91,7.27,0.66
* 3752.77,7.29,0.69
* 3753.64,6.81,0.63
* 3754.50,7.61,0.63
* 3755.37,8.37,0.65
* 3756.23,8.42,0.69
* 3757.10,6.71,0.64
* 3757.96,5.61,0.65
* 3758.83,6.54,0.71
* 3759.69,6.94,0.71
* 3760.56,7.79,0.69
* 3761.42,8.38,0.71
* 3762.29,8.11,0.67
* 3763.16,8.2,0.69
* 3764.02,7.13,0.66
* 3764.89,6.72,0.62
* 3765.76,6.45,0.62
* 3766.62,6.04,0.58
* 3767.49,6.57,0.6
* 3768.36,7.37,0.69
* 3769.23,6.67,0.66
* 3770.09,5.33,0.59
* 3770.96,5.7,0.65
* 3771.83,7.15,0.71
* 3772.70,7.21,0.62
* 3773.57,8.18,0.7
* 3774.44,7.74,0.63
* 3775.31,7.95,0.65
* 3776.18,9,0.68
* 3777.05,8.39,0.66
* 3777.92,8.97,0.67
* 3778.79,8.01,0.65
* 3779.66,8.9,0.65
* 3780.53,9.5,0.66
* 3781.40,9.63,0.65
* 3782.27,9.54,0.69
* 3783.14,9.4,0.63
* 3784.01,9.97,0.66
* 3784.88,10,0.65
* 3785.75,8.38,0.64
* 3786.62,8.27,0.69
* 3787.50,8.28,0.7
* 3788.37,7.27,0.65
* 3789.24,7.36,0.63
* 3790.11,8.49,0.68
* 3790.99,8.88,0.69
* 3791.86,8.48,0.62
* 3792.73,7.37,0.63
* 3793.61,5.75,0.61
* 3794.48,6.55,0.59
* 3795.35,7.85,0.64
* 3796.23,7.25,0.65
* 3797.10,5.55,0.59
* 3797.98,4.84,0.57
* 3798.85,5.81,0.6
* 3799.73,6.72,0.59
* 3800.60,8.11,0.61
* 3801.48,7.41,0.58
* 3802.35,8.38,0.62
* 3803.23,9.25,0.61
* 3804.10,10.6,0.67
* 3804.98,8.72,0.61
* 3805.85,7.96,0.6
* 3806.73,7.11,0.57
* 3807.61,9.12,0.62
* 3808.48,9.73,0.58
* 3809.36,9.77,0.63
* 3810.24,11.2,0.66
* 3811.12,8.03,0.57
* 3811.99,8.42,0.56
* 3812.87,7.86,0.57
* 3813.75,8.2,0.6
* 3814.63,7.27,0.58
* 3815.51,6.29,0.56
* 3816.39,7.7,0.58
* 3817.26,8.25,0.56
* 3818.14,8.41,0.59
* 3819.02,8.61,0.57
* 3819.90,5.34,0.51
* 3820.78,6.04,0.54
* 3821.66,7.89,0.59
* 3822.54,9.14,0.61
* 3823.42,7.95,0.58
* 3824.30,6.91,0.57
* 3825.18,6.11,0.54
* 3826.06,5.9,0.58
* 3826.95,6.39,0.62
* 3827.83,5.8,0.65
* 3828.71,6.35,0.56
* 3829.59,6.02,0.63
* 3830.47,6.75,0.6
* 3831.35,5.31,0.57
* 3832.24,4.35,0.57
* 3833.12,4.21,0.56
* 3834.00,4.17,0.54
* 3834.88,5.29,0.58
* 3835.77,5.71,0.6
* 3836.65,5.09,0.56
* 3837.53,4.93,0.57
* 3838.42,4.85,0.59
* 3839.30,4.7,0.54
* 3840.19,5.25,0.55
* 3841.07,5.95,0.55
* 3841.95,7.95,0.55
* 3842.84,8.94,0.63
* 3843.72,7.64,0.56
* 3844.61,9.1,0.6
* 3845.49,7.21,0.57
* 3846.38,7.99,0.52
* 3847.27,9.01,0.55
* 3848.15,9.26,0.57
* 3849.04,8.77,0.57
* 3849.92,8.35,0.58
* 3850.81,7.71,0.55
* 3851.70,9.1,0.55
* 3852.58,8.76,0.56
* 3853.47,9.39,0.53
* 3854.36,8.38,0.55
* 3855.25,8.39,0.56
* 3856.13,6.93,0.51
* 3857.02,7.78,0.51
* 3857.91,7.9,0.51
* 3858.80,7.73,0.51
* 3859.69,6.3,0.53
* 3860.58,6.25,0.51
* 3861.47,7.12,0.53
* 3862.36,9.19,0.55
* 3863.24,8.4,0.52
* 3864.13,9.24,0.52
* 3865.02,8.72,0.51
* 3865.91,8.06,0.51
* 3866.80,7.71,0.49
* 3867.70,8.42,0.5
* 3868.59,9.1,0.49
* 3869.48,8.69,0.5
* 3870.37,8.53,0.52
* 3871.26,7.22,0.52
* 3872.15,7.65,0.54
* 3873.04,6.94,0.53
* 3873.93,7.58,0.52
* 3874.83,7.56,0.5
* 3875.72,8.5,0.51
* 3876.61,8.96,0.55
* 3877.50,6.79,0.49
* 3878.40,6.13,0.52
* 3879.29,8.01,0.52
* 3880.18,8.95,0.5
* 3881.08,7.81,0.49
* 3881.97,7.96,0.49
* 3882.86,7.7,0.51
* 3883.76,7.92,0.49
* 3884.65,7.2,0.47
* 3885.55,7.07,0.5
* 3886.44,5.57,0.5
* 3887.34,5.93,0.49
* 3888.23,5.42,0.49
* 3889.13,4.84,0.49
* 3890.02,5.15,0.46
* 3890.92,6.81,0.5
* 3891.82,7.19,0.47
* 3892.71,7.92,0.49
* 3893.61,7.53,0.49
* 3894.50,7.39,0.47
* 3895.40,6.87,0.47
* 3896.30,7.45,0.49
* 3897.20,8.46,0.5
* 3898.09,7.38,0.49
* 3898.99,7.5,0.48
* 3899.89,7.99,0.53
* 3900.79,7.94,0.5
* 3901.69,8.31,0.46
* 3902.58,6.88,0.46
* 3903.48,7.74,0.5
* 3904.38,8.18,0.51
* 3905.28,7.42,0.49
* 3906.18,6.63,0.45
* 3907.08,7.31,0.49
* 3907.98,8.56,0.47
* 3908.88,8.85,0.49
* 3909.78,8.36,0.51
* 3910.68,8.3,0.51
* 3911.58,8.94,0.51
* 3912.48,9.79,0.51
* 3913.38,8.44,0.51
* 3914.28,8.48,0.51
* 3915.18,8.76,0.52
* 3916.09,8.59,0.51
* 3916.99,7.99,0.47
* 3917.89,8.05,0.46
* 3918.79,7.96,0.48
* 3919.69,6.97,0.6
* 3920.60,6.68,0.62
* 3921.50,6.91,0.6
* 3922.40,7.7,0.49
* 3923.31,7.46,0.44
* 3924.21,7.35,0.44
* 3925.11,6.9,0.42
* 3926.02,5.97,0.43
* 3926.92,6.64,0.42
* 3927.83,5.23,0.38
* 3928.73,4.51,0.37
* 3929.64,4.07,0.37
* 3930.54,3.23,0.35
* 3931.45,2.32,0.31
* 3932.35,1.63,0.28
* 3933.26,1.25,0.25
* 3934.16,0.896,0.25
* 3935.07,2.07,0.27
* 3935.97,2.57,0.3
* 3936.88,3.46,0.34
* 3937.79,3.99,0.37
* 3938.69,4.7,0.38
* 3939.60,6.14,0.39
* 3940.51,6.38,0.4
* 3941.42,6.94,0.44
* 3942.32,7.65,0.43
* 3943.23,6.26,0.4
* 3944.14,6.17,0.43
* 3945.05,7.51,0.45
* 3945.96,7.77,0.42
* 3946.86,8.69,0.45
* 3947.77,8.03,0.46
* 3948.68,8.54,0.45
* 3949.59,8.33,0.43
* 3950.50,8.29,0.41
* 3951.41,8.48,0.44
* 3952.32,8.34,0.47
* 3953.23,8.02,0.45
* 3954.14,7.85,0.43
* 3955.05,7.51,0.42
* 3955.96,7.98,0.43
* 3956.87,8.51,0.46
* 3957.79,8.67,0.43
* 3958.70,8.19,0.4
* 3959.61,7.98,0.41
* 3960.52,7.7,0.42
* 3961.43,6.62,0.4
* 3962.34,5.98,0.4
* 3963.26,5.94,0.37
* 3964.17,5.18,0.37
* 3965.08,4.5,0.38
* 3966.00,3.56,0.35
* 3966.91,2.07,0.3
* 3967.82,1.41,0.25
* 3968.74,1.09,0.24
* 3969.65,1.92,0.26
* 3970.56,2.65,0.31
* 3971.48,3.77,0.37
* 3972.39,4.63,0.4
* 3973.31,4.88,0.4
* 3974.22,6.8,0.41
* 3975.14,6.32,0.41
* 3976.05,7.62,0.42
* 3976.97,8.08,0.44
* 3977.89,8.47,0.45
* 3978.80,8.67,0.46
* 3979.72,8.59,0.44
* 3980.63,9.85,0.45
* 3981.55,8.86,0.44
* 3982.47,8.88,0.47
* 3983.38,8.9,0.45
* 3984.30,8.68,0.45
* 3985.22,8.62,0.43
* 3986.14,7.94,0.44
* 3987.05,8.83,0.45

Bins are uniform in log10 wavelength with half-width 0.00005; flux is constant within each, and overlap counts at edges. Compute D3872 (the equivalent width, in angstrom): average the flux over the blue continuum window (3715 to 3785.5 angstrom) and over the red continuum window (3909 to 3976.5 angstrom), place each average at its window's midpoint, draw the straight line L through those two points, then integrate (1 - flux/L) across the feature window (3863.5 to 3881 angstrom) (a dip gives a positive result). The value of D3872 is -4.2 angstrom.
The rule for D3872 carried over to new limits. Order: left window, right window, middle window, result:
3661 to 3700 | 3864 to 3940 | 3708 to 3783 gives 2.3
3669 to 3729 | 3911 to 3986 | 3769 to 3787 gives -4.1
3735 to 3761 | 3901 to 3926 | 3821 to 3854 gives 1.8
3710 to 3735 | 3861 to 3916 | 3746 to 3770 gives 0.8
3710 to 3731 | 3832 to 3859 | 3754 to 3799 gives -4.1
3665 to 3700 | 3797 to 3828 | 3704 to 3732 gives 2.8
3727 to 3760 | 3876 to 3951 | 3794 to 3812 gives -4.0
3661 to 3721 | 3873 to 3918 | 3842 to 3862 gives -1.6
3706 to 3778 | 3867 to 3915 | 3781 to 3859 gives -3.9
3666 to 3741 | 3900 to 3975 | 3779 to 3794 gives -4.3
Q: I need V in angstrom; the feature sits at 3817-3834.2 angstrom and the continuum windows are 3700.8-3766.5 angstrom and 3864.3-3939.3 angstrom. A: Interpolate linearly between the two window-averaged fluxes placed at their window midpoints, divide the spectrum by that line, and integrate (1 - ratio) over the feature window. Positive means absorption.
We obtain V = 0.6 angstrom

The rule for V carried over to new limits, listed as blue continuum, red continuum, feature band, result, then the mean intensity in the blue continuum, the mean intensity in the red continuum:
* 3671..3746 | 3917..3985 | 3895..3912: -4.0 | 6.84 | 6.22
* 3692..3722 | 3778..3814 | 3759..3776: 1.4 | 6.87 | 8.25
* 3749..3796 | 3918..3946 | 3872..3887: -3.6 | 7.56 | 5.33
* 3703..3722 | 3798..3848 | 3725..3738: 0.5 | 6.43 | 7.19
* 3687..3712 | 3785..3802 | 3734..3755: 2.7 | 6.92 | 7.35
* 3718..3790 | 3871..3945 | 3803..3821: -3.6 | 7.02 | 6.74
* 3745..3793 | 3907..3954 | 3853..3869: -2.6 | 7.42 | 6.59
